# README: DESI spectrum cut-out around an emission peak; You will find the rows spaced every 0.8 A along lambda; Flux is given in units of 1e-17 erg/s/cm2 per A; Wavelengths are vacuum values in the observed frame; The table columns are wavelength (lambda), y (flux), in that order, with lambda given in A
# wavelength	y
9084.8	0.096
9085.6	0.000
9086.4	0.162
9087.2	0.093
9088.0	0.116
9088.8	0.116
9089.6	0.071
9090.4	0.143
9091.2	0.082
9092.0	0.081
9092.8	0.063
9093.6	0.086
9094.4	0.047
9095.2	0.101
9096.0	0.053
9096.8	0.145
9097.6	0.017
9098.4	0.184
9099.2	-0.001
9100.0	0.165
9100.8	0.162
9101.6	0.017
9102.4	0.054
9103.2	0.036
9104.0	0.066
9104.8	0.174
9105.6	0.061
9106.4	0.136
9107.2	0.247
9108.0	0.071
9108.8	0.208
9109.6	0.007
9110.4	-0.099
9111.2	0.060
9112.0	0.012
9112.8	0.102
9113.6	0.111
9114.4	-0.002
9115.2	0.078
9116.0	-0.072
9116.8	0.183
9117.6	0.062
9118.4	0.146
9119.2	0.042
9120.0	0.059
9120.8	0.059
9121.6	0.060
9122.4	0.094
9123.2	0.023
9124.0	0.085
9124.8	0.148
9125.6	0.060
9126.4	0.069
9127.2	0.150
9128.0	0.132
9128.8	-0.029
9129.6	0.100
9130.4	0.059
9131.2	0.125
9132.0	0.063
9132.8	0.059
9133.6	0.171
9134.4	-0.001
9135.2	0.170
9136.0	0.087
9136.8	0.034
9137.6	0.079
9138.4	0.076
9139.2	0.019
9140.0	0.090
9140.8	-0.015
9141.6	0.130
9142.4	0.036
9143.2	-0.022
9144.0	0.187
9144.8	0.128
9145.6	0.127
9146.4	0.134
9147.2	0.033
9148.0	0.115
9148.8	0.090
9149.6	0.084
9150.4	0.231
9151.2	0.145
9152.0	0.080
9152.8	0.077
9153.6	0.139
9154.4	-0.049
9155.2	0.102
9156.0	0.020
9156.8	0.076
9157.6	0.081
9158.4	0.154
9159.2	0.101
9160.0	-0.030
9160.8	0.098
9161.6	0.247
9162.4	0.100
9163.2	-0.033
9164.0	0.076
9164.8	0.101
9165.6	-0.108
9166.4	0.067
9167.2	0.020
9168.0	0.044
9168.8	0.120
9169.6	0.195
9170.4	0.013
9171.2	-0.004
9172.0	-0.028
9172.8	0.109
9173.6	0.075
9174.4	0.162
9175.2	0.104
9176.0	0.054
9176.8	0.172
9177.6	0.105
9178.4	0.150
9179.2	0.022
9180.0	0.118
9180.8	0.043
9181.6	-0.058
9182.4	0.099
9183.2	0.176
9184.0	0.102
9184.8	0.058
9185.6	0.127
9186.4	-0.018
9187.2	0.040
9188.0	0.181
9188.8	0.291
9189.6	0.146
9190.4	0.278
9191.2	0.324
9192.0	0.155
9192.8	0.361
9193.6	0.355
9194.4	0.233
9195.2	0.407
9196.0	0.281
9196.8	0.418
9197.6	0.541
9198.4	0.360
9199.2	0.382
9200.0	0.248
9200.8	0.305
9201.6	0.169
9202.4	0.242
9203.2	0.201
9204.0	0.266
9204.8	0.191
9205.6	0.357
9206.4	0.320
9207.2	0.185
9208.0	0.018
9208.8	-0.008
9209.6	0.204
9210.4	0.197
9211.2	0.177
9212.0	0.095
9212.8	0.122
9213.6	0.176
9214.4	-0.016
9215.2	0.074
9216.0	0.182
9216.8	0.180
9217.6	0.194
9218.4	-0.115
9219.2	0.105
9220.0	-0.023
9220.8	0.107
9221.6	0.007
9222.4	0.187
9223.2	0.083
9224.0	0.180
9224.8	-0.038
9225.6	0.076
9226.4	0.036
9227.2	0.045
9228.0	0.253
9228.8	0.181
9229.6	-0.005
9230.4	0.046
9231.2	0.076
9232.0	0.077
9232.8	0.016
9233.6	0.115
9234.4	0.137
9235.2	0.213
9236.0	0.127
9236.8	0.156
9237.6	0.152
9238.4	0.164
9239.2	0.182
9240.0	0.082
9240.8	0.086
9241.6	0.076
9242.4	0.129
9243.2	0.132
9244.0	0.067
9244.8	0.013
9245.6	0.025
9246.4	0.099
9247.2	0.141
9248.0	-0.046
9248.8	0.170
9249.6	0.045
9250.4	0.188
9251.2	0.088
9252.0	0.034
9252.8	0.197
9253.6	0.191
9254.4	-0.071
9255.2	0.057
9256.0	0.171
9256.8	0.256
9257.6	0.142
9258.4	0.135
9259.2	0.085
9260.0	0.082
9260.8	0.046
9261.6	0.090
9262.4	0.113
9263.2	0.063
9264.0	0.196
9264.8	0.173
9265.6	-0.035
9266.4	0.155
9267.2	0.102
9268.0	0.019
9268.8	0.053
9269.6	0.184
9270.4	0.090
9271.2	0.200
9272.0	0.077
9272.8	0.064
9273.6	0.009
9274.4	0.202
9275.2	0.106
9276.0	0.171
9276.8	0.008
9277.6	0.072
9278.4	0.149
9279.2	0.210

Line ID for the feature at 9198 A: [O II] 3727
